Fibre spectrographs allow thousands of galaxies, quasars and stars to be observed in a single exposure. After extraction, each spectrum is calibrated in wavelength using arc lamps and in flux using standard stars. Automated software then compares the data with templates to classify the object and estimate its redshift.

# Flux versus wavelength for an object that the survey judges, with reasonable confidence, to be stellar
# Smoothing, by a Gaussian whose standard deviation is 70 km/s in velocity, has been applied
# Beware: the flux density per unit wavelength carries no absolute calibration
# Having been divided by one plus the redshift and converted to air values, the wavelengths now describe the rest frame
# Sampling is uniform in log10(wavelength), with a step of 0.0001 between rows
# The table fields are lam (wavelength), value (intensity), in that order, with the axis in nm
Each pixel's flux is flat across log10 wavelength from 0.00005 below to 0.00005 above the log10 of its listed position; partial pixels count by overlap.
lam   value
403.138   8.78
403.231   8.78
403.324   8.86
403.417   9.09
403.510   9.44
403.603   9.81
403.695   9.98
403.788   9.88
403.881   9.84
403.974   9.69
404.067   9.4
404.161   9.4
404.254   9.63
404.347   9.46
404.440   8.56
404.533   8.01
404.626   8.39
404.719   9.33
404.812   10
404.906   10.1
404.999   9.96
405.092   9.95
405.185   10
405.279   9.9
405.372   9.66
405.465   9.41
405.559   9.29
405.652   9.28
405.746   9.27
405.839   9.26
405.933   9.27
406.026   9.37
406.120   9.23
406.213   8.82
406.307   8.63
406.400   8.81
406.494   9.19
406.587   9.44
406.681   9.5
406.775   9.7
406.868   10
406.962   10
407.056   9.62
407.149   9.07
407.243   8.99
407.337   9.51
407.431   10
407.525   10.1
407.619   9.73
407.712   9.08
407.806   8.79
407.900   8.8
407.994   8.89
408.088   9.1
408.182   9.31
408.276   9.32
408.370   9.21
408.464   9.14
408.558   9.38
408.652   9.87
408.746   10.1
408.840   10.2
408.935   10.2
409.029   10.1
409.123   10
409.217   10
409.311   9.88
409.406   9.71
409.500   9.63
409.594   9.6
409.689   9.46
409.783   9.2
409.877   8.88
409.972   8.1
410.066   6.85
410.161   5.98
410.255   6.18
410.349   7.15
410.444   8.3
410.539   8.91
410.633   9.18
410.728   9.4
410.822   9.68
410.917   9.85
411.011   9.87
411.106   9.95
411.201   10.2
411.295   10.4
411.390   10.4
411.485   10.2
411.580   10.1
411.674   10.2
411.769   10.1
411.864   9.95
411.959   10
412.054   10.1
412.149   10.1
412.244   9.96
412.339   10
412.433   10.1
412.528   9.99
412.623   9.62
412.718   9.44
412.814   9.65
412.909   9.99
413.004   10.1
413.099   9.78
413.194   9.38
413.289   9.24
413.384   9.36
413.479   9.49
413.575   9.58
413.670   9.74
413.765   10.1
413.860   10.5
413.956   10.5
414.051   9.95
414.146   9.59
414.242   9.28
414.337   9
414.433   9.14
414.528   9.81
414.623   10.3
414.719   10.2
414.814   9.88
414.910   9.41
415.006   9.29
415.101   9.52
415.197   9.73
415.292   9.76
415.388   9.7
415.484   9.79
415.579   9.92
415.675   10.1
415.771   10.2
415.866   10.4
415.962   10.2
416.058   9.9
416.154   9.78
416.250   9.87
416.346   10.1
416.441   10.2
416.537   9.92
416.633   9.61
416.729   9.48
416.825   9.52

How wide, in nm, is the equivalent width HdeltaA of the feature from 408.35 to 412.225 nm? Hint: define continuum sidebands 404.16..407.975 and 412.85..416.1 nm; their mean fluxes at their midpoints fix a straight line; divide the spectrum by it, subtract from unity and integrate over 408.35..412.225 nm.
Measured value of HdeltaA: 0.07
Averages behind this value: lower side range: 9.38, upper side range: 9.79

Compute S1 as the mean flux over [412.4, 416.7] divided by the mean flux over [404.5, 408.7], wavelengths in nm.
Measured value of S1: 1.05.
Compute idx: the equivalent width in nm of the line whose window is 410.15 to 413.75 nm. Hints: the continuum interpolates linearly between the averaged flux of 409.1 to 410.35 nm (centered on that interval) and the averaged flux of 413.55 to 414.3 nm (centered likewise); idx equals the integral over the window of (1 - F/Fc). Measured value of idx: -0.09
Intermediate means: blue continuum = 8.65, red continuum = 9.91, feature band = 9.56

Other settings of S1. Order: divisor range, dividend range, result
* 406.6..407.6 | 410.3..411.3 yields 0.97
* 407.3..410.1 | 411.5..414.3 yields 1.05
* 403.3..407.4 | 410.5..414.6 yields 1.04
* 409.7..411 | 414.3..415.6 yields 1.16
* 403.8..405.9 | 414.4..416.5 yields 1.05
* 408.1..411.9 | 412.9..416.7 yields 1.05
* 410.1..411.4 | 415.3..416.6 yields 1.12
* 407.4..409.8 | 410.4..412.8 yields 1.03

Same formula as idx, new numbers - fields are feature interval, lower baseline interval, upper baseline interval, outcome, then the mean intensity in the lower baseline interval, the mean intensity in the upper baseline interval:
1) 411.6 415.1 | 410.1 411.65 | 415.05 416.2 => -0.10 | 9.11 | 9.92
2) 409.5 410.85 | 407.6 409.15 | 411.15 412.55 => 0.20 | 9.48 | 10.1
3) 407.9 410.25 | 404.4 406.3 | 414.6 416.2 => 0.09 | 9.34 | 9.88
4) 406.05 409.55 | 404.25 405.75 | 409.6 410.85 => -0.28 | 9.42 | 8.27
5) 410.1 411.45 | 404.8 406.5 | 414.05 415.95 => 0.09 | 9.43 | 9.75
